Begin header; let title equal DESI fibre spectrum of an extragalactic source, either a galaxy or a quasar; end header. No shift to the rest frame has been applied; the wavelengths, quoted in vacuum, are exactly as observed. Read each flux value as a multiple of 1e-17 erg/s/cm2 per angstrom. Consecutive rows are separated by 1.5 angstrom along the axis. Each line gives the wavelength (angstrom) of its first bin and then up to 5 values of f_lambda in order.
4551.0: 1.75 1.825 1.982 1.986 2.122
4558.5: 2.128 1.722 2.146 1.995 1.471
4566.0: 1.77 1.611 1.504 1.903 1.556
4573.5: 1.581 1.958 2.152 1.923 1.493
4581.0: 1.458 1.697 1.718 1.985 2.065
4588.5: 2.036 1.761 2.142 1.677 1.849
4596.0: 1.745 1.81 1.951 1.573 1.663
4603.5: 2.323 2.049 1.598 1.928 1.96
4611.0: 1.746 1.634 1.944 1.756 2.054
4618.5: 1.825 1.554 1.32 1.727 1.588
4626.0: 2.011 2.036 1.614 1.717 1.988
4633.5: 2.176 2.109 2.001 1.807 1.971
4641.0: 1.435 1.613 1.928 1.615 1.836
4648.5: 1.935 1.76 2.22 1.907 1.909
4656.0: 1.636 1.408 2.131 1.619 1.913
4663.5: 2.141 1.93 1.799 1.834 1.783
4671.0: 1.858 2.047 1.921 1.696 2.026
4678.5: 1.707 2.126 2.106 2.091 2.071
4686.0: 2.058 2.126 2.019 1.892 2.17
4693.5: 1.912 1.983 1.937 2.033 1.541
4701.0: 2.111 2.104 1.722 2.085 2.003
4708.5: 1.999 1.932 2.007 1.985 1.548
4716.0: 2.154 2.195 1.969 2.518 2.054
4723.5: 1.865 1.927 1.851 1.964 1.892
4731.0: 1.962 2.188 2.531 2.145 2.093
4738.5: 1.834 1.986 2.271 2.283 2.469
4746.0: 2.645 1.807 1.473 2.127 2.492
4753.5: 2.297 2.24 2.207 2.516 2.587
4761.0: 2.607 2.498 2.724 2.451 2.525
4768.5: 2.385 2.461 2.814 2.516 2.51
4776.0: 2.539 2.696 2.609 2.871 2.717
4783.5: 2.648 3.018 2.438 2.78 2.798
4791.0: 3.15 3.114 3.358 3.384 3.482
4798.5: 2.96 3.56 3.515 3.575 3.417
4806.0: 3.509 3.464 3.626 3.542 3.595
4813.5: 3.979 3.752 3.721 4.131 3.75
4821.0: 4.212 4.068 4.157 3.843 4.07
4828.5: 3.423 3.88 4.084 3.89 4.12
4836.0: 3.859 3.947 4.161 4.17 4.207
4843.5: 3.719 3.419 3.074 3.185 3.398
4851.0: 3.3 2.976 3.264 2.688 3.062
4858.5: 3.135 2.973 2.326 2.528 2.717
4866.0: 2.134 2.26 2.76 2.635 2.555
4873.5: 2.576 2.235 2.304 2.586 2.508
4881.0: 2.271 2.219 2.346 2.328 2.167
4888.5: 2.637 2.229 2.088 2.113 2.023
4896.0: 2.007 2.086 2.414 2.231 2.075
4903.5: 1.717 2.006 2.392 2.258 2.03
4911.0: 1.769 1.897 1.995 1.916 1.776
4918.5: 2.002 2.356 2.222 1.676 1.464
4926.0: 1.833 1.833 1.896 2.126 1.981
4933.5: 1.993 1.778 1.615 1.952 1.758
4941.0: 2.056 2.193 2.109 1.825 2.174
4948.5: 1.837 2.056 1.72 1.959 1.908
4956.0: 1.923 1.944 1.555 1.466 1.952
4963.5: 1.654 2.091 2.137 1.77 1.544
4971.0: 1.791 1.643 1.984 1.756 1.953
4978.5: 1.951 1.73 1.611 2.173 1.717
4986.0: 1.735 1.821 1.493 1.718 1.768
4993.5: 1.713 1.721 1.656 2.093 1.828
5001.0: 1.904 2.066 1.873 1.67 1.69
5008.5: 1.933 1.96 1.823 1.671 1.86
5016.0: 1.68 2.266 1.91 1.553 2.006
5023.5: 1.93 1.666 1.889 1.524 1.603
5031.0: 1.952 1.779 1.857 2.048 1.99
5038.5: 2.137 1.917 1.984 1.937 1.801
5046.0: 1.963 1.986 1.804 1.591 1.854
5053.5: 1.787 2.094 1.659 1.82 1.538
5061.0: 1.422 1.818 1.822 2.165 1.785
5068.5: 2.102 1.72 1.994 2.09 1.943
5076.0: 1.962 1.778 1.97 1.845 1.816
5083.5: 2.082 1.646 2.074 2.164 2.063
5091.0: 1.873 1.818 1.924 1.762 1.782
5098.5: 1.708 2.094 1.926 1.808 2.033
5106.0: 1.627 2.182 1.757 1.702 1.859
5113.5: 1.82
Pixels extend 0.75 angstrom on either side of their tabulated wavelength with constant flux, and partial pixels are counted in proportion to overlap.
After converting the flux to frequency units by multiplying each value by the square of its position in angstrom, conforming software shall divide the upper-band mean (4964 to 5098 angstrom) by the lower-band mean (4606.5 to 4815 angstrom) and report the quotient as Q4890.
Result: 0.94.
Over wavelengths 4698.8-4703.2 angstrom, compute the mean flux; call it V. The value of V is 1.92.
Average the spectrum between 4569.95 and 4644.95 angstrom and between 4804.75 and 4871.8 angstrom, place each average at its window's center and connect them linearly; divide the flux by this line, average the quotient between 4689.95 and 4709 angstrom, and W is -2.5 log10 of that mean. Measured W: 0.25 mag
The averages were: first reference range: 1.82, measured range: 1.96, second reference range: 3.46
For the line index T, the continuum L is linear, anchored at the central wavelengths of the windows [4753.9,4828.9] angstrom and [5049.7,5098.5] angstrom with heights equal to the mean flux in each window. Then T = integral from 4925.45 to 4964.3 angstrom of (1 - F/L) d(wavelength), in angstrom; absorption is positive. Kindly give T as 8.8 angstrom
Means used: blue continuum 3.12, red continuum 1.87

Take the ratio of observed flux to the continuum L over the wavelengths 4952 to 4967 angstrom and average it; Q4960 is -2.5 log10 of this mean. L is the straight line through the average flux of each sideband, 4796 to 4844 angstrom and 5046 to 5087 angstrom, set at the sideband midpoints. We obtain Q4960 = 0.41 mag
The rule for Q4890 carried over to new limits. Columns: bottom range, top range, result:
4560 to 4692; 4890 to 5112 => 1.19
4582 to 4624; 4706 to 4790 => 1.34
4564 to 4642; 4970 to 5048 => 1.21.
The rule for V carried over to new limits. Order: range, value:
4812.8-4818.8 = 3.89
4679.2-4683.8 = 2.1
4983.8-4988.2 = 1.76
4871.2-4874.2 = 2.57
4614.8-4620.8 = 1.79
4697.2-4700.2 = 1.79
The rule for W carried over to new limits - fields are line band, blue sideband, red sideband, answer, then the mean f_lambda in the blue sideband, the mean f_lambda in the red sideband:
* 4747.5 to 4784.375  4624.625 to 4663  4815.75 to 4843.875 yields 0.299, 1.85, 3.97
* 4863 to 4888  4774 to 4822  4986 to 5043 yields 0.143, 3.27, 1.84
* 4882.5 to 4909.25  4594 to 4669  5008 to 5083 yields -0.179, 1.83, 1.86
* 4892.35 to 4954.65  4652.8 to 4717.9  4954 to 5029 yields -0.078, 1.93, 1.81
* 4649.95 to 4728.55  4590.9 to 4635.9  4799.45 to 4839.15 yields 0.290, 1.84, 3.81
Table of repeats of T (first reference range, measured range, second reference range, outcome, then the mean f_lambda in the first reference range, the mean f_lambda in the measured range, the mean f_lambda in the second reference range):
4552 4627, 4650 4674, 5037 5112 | -0.58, 1.82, 1.87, 1.88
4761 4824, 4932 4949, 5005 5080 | 3.16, 3.15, 1.94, 1.85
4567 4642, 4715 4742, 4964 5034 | -3.81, 1.81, 2.07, 1.82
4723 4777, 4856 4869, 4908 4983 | -3.79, 2.27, 2.65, 1.89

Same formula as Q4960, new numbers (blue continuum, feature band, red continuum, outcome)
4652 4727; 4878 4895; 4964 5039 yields -0.21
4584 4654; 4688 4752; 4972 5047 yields -0.11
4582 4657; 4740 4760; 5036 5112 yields -0.21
